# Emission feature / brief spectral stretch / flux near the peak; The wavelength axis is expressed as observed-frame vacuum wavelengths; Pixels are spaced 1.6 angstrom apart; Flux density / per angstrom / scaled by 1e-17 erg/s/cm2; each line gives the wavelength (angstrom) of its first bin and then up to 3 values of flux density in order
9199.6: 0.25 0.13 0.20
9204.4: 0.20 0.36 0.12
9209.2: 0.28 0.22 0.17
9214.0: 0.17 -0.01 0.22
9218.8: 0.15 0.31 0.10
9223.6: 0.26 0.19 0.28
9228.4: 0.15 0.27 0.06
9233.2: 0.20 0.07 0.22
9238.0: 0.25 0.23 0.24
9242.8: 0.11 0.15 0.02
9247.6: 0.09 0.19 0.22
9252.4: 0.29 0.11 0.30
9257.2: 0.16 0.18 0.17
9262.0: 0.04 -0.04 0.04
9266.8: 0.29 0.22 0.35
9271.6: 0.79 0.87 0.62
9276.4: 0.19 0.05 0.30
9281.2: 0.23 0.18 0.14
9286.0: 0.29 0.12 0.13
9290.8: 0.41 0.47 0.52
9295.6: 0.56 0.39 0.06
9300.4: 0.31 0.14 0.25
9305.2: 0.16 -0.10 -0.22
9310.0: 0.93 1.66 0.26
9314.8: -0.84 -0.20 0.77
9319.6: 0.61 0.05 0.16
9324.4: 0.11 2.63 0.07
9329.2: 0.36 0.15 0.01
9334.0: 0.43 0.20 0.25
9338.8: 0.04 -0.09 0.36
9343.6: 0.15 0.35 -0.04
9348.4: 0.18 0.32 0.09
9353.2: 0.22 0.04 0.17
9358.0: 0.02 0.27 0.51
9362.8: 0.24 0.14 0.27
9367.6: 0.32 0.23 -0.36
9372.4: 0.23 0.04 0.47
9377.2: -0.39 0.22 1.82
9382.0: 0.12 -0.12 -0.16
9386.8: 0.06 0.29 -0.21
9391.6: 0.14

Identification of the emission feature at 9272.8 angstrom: [S II]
